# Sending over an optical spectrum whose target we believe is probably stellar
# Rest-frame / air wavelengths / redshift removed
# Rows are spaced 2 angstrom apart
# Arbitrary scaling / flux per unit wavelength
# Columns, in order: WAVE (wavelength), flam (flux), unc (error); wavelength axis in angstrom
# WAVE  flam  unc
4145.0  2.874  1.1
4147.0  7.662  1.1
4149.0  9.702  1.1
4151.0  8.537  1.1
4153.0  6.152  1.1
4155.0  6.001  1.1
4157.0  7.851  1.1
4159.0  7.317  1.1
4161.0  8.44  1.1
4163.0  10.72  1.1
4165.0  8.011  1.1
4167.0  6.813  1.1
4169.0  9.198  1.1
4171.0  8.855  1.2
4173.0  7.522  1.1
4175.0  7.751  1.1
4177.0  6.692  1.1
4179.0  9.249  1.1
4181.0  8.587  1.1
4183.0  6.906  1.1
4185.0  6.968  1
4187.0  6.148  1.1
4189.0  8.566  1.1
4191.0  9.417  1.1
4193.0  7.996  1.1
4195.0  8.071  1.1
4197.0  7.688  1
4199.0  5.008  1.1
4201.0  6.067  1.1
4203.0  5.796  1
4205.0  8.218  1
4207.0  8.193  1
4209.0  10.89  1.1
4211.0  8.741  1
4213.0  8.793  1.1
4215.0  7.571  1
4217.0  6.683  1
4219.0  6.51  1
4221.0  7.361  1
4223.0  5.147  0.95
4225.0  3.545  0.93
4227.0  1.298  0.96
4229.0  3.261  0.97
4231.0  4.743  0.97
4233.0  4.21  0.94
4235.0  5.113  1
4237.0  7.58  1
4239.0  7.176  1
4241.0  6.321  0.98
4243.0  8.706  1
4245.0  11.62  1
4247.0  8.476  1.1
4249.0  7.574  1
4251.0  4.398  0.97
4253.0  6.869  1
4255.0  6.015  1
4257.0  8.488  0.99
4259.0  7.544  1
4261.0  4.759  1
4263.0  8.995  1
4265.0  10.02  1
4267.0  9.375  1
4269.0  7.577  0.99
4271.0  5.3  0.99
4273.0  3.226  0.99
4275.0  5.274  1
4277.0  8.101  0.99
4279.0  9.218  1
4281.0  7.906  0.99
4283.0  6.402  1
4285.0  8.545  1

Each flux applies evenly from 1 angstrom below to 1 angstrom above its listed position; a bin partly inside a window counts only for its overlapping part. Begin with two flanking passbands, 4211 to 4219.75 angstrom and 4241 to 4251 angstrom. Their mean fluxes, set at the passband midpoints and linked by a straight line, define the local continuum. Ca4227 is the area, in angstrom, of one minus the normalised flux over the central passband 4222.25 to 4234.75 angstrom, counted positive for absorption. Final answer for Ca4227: 6.56 angstrom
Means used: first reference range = 7.57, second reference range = 8.35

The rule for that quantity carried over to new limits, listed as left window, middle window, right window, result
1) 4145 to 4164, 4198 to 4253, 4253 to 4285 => 5.99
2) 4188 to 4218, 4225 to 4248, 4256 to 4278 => 4.14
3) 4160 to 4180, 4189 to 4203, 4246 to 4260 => 1.04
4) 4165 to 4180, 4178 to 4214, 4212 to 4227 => -4.06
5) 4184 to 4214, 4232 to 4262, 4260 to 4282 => 1.75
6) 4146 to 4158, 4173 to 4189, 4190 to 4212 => 0.43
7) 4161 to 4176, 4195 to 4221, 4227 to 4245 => -2.16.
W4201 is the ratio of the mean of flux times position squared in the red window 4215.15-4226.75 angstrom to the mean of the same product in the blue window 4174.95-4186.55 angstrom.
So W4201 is 0.76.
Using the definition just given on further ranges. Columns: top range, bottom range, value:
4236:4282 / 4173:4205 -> 1.03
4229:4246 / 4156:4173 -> 0.83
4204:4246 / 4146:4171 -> 0.86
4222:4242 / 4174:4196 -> 0.63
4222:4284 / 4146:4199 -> 0.87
